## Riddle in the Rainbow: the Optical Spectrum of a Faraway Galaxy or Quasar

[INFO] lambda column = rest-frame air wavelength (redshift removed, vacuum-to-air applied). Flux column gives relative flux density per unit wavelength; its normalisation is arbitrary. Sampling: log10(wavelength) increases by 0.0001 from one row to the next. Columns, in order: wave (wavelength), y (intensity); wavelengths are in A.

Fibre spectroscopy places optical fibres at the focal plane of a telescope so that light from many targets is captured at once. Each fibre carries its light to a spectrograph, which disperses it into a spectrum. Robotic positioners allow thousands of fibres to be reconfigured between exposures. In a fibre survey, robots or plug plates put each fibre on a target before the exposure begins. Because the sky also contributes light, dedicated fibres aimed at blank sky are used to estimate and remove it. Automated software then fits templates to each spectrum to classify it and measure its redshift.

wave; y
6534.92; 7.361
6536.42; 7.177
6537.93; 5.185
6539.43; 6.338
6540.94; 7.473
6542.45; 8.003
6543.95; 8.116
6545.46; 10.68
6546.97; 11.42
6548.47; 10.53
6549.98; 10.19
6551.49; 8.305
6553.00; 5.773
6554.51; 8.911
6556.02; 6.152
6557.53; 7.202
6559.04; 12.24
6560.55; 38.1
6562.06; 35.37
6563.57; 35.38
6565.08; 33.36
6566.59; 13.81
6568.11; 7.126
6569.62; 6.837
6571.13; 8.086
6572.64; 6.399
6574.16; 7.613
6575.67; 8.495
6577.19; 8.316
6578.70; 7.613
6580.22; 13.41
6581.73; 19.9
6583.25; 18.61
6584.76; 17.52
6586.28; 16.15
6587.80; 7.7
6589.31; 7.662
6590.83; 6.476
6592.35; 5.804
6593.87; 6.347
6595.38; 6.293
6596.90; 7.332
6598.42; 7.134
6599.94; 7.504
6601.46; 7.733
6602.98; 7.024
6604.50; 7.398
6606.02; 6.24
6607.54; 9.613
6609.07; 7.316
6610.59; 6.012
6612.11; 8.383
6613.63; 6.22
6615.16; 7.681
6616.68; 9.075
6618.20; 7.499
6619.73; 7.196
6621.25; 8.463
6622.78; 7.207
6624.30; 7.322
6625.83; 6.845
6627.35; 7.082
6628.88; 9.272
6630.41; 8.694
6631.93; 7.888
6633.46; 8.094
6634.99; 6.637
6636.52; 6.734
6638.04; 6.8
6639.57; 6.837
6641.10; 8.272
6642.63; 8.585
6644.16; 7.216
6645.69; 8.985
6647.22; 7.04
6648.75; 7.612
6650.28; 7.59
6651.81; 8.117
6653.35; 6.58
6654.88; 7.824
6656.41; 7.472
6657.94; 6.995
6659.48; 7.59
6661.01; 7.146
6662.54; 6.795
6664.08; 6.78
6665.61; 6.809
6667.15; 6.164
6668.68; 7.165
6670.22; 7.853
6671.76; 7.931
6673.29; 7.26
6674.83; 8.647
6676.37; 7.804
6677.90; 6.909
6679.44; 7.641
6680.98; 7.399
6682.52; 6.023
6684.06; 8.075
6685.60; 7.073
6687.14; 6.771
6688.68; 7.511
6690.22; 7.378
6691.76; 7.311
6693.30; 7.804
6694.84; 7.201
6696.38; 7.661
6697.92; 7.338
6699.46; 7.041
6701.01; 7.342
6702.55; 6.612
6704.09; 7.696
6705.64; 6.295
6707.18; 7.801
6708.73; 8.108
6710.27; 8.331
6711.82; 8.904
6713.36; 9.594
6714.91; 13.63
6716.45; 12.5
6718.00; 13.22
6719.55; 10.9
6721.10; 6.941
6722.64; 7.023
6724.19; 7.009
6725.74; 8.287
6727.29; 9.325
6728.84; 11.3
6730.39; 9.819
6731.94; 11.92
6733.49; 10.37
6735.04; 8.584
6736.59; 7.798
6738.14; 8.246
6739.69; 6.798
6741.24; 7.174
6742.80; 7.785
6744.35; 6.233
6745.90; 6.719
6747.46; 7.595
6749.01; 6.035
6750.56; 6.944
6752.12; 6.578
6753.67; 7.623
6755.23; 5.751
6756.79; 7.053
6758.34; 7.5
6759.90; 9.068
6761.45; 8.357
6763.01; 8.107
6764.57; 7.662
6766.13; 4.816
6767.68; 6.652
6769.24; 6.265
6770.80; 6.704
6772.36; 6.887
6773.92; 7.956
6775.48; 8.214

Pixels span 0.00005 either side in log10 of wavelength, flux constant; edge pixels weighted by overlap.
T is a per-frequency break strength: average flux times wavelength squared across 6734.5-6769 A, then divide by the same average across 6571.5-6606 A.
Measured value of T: 0.81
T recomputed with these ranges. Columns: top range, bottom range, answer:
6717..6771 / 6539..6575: 0.64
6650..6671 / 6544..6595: 0.58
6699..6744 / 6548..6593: 0.69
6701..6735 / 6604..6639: 1.26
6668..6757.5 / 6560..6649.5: 0.81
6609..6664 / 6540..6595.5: 0.62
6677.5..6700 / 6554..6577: 0.49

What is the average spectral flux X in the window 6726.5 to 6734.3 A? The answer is 10.5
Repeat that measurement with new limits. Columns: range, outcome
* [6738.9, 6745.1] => 7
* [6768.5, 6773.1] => 6.62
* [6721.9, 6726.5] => 7.43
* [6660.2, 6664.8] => 6.92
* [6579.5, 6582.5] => 16.7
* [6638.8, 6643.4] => 7.89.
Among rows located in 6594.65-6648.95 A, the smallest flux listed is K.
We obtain 6.012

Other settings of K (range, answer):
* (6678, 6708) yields 6.023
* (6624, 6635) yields 6.637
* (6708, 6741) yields 6.798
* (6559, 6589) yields 6.399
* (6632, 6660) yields 6.58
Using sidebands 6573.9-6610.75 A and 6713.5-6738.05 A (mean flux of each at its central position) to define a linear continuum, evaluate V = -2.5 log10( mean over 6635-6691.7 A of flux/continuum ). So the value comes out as 0.29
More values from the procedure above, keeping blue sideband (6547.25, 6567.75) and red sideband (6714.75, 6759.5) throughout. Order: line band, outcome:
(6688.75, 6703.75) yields 0.38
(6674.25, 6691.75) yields 0.44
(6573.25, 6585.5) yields 0.25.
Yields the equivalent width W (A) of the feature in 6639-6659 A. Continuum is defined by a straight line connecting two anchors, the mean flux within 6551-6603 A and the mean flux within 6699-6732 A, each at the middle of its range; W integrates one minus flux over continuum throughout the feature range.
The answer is 5.61 A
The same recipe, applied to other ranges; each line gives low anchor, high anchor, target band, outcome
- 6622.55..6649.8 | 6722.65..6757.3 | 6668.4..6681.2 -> 0.15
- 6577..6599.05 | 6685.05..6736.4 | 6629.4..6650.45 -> 4.43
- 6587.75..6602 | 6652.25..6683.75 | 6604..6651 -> -3.43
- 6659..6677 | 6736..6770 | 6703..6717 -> -3.64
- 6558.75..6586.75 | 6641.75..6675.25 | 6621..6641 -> 5.48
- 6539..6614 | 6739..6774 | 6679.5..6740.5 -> -3.07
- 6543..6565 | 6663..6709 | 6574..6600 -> 6.44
